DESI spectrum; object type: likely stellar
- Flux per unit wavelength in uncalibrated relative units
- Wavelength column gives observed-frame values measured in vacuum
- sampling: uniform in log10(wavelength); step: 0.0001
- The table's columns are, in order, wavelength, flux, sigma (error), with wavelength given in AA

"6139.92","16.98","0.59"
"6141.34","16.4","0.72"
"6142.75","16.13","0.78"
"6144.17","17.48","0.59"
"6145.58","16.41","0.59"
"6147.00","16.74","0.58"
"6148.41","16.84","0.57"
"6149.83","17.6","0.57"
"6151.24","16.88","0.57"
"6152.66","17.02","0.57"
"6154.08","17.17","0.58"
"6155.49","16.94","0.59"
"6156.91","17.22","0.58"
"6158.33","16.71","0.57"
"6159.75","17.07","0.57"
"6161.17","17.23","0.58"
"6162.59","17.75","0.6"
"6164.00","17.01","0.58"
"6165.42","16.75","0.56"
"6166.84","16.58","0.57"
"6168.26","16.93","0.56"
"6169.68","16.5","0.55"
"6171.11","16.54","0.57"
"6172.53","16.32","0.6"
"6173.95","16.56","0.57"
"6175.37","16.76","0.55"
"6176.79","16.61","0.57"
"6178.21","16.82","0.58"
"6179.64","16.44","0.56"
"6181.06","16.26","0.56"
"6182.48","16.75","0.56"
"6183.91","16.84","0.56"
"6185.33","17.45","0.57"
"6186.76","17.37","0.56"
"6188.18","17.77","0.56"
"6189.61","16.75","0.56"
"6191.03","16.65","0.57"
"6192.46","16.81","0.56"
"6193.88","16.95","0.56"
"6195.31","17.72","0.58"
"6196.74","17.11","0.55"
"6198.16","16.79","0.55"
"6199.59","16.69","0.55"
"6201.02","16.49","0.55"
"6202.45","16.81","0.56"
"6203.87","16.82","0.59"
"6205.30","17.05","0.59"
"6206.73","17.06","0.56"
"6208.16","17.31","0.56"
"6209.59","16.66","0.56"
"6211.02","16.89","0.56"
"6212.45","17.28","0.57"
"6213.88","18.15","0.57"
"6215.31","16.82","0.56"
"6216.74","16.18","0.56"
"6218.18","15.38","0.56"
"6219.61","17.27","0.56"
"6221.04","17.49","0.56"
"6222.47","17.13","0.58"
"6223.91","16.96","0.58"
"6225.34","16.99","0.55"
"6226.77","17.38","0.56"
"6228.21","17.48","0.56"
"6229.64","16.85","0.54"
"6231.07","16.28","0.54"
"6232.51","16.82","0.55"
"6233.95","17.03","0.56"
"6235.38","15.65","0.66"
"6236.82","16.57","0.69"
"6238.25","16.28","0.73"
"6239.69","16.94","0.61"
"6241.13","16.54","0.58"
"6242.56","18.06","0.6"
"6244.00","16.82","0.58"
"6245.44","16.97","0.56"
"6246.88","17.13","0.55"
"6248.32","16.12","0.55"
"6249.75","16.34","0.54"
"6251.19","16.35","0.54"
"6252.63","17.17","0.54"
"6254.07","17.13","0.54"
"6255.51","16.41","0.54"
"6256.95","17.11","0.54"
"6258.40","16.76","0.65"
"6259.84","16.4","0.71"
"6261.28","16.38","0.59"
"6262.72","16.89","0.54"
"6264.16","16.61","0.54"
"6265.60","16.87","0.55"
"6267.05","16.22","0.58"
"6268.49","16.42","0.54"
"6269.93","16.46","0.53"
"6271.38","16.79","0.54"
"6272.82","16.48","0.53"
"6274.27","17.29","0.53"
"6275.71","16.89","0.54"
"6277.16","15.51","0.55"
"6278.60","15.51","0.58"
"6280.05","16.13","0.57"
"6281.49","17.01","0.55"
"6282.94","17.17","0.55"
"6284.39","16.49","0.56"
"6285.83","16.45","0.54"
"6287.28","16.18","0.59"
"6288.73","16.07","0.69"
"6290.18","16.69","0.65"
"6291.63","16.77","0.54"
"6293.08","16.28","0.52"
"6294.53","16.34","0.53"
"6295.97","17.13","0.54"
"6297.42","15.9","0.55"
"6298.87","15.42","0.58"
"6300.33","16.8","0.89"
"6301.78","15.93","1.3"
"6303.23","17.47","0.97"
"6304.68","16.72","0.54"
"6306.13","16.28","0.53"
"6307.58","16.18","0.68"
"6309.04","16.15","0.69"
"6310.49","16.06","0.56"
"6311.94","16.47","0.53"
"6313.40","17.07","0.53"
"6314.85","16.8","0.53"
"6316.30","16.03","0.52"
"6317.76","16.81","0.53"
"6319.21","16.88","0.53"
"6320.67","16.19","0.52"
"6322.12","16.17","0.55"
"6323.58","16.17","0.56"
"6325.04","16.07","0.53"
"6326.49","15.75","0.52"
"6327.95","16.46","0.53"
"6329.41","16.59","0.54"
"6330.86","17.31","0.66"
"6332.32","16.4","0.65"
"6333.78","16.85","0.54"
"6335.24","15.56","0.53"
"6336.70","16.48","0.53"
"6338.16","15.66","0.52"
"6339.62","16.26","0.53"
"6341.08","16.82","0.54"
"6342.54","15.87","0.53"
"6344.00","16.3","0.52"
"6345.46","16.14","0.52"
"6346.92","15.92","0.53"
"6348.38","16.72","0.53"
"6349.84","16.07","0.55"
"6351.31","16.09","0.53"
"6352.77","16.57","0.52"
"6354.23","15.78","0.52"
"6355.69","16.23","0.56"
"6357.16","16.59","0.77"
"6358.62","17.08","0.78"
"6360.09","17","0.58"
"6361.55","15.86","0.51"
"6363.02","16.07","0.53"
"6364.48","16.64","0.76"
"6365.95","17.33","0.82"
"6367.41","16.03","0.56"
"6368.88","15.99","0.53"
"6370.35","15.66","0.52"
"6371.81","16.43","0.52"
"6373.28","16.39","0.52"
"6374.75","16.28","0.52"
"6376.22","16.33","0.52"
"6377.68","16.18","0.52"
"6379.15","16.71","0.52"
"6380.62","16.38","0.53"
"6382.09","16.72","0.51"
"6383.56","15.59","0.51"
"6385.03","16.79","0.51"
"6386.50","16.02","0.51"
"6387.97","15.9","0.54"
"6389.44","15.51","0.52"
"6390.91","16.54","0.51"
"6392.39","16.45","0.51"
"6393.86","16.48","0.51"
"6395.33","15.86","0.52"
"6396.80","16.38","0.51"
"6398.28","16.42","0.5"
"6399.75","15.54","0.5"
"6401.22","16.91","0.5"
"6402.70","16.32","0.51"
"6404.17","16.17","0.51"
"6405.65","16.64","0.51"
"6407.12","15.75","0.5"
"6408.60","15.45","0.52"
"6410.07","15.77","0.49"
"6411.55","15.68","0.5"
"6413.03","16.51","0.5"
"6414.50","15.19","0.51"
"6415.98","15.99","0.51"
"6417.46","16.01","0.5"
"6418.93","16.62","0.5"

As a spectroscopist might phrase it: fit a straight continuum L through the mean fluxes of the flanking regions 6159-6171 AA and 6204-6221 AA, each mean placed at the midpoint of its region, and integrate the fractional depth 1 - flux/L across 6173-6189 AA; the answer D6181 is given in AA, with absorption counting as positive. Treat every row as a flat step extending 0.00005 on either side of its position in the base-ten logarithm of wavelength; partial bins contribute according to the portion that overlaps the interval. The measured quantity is 0.1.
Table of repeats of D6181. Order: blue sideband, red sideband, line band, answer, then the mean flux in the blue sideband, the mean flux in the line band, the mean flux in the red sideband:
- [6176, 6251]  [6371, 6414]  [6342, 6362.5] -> 0.07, 16.9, 16.3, 16.2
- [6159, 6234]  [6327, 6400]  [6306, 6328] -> 0.17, 16.9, 16.3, 16.3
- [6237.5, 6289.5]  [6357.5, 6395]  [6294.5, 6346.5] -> 0.33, 16.6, 16.4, 16.3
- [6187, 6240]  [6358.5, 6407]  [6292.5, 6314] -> 0.23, 16.9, 16.4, 16.3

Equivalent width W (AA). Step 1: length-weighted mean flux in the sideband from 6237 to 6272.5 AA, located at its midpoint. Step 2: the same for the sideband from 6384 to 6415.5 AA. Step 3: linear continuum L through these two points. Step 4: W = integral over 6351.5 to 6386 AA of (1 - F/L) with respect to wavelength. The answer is -0.3 AA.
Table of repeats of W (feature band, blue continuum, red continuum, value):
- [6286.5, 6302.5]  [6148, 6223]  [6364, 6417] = 0.2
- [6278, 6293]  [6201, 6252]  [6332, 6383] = 0.1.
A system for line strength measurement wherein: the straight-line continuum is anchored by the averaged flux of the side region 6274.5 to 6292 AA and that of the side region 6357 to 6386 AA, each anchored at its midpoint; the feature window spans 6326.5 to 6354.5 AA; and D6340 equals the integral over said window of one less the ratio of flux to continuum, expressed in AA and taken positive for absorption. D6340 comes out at 0.2 AA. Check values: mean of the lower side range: 16.4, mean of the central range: 16.3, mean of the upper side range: 16.4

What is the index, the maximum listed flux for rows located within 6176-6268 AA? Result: 18.15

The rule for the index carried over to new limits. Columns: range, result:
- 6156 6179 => 17.75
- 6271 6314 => 17.47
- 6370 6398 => 16.79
